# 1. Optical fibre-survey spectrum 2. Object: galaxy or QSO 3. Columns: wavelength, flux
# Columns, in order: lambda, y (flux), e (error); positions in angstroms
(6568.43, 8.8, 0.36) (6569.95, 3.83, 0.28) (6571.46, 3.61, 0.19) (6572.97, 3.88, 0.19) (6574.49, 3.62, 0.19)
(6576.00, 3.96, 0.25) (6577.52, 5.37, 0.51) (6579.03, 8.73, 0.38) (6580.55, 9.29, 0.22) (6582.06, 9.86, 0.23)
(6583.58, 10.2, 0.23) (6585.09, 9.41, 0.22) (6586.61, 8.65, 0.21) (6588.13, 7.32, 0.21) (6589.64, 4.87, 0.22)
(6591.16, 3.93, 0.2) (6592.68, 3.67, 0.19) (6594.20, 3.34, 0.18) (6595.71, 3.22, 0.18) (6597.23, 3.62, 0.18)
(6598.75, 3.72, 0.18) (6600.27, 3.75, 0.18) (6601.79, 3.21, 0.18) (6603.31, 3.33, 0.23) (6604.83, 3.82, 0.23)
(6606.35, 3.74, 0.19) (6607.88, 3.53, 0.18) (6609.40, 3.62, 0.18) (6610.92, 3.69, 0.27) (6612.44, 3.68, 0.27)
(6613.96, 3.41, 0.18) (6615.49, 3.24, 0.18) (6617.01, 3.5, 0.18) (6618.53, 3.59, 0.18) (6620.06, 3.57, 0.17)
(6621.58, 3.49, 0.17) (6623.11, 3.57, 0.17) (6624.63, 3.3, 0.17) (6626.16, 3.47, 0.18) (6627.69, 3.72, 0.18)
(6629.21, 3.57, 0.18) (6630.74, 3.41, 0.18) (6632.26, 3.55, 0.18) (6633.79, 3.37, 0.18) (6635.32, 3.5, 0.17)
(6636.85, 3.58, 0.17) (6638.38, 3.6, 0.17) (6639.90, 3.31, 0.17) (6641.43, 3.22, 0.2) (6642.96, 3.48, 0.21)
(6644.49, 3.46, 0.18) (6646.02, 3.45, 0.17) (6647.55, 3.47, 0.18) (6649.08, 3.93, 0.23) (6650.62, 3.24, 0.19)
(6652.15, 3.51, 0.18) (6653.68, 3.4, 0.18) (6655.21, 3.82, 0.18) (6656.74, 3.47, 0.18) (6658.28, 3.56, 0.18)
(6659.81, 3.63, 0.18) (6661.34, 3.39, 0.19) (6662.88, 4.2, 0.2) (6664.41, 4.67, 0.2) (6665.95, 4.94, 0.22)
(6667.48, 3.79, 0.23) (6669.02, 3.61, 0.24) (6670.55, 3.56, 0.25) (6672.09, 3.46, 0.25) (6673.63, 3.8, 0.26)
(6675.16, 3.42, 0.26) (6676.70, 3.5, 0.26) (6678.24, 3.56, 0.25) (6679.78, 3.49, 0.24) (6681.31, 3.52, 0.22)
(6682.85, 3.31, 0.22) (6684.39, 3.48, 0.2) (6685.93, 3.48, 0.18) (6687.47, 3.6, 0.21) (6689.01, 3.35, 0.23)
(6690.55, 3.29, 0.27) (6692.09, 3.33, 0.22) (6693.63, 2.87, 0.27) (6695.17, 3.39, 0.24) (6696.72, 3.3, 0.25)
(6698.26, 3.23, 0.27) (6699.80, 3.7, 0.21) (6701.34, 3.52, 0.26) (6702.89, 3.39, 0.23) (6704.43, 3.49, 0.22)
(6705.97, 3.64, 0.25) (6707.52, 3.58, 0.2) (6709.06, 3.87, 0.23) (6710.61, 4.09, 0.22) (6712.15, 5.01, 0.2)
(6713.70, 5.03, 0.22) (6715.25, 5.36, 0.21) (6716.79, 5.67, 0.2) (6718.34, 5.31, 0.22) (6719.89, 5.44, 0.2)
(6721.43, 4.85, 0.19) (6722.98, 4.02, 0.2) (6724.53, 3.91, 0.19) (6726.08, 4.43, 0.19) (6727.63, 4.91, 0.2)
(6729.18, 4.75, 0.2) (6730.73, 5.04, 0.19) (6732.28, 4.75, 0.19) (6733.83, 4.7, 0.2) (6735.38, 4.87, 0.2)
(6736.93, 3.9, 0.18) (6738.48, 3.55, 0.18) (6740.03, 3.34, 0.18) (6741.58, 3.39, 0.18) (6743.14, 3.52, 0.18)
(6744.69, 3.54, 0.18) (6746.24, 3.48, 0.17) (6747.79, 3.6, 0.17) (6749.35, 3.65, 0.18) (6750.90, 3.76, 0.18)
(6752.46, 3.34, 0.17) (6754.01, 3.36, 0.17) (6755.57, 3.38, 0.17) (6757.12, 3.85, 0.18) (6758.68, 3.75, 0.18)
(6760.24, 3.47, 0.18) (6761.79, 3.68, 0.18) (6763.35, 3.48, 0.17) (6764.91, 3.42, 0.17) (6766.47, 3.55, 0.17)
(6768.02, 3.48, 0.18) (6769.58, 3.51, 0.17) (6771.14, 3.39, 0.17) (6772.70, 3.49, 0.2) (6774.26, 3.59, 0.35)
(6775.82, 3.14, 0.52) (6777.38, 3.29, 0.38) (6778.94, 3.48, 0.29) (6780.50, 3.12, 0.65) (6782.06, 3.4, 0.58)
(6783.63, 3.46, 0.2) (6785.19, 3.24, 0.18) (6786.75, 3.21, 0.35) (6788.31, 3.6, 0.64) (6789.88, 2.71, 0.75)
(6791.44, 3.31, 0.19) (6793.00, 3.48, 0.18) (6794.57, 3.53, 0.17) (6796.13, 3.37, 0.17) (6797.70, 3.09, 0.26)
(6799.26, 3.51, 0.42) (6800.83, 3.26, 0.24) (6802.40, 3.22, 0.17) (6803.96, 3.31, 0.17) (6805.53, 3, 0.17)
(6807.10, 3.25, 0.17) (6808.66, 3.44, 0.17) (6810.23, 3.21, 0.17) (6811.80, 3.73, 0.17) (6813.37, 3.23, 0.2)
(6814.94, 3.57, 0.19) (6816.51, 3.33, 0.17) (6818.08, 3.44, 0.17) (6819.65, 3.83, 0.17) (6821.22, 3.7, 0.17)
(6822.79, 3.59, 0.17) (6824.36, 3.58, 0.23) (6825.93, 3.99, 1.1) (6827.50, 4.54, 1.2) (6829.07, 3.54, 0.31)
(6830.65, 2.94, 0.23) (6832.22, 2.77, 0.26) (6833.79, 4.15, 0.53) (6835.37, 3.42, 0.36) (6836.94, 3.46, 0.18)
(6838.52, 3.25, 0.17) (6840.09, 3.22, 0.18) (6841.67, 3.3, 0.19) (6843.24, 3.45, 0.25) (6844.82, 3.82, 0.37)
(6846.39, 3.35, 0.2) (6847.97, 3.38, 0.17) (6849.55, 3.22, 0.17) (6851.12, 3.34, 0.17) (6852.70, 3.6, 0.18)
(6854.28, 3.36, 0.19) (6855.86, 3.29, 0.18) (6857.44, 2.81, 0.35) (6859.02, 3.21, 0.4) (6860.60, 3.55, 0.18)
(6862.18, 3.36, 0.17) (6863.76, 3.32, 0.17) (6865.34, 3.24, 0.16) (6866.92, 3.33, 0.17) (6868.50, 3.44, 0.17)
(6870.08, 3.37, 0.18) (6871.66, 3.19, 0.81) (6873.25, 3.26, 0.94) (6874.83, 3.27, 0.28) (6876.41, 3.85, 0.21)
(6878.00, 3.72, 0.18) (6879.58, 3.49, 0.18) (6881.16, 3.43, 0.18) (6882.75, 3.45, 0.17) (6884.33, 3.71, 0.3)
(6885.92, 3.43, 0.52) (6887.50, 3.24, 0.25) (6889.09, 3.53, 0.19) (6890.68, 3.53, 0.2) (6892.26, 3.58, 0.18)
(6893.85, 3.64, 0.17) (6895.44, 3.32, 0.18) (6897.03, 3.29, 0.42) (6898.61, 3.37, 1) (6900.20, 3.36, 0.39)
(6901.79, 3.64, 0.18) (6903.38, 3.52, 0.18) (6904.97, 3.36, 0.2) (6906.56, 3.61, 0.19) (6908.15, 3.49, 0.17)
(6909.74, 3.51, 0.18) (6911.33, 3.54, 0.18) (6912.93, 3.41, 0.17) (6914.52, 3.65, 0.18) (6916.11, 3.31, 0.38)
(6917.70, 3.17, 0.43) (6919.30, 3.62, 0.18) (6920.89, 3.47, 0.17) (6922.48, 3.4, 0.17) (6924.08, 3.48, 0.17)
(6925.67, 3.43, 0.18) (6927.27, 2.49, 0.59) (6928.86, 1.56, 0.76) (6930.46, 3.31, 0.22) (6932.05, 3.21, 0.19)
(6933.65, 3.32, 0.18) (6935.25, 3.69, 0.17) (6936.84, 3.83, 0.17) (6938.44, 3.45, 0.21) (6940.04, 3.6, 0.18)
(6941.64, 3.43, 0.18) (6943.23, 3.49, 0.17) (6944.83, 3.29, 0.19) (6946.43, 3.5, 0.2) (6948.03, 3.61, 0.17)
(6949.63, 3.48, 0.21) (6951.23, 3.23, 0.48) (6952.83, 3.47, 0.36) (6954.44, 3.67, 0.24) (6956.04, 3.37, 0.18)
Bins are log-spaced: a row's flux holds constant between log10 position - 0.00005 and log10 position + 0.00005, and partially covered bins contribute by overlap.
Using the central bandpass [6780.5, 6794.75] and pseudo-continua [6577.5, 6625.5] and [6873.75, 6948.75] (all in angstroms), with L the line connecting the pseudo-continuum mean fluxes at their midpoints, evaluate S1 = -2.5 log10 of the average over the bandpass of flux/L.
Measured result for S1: 0.20 mag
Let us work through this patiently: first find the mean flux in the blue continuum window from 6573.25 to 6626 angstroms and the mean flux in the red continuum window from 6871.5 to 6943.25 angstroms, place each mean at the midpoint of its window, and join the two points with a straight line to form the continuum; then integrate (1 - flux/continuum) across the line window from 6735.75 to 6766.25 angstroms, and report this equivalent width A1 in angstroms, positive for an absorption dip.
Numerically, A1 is 3.9 angstroms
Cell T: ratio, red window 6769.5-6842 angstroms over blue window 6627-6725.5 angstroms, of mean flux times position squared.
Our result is 0.94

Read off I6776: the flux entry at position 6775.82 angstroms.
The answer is 3.14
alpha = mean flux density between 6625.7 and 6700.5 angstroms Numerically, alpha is 3.55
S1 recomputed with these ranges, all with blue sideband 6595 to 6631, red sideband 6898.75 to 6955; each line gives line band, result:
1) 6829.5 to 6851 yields 0.02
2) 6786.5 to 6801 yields 0.04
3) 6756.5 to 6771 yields -0.03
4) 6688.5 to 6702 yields 0.05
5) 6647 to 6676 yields -0.07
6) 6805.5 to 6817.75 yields 0.02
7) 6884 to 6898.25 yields -0.02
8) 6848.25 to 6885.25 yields 0.01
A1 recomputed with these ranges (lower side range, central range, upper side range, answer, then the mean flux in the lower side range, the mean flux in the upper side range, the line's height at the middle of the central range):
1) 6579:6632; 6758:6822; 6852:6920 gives 7.3 angstroms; 4.62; 3.43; 3.83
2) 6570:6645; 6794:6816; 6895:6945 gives 2.4 angstroms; 4.39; 3.36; 3.74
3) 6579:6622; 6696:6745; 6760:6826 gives -3.4 angstroms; 4.88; 3.4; 3.96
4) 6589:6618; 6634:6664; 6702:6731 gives 3.2 angstroms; 3.62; 4.5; 3.98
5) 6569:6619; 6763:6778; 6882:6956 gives 2.4 angstroms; 4.87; 3.41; 4.08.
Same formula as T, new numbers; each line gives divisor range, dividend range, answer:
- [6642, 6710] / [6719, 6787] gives 1.09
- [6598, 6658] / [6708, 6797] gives 1.14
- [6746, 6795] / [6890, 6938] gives 1.02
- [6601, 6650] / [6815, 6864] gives 1.05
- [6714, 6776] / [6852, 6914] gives 0.89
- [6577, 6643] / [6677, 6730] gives 0.91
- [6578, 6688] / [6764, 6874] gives 0.87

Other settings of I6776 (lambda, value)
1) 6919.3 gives 3.62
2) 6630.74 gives 3.41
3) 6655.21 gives 3.82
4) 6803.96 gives 3.31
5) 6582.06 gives 9.86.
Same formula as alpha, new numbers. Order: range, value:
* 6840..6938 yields 3.38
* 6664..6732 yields 3.98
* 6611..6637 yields 3.5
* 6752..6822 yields 3.4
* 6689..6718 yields 3.88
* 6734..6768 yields 3.63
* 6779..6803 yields 3.31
